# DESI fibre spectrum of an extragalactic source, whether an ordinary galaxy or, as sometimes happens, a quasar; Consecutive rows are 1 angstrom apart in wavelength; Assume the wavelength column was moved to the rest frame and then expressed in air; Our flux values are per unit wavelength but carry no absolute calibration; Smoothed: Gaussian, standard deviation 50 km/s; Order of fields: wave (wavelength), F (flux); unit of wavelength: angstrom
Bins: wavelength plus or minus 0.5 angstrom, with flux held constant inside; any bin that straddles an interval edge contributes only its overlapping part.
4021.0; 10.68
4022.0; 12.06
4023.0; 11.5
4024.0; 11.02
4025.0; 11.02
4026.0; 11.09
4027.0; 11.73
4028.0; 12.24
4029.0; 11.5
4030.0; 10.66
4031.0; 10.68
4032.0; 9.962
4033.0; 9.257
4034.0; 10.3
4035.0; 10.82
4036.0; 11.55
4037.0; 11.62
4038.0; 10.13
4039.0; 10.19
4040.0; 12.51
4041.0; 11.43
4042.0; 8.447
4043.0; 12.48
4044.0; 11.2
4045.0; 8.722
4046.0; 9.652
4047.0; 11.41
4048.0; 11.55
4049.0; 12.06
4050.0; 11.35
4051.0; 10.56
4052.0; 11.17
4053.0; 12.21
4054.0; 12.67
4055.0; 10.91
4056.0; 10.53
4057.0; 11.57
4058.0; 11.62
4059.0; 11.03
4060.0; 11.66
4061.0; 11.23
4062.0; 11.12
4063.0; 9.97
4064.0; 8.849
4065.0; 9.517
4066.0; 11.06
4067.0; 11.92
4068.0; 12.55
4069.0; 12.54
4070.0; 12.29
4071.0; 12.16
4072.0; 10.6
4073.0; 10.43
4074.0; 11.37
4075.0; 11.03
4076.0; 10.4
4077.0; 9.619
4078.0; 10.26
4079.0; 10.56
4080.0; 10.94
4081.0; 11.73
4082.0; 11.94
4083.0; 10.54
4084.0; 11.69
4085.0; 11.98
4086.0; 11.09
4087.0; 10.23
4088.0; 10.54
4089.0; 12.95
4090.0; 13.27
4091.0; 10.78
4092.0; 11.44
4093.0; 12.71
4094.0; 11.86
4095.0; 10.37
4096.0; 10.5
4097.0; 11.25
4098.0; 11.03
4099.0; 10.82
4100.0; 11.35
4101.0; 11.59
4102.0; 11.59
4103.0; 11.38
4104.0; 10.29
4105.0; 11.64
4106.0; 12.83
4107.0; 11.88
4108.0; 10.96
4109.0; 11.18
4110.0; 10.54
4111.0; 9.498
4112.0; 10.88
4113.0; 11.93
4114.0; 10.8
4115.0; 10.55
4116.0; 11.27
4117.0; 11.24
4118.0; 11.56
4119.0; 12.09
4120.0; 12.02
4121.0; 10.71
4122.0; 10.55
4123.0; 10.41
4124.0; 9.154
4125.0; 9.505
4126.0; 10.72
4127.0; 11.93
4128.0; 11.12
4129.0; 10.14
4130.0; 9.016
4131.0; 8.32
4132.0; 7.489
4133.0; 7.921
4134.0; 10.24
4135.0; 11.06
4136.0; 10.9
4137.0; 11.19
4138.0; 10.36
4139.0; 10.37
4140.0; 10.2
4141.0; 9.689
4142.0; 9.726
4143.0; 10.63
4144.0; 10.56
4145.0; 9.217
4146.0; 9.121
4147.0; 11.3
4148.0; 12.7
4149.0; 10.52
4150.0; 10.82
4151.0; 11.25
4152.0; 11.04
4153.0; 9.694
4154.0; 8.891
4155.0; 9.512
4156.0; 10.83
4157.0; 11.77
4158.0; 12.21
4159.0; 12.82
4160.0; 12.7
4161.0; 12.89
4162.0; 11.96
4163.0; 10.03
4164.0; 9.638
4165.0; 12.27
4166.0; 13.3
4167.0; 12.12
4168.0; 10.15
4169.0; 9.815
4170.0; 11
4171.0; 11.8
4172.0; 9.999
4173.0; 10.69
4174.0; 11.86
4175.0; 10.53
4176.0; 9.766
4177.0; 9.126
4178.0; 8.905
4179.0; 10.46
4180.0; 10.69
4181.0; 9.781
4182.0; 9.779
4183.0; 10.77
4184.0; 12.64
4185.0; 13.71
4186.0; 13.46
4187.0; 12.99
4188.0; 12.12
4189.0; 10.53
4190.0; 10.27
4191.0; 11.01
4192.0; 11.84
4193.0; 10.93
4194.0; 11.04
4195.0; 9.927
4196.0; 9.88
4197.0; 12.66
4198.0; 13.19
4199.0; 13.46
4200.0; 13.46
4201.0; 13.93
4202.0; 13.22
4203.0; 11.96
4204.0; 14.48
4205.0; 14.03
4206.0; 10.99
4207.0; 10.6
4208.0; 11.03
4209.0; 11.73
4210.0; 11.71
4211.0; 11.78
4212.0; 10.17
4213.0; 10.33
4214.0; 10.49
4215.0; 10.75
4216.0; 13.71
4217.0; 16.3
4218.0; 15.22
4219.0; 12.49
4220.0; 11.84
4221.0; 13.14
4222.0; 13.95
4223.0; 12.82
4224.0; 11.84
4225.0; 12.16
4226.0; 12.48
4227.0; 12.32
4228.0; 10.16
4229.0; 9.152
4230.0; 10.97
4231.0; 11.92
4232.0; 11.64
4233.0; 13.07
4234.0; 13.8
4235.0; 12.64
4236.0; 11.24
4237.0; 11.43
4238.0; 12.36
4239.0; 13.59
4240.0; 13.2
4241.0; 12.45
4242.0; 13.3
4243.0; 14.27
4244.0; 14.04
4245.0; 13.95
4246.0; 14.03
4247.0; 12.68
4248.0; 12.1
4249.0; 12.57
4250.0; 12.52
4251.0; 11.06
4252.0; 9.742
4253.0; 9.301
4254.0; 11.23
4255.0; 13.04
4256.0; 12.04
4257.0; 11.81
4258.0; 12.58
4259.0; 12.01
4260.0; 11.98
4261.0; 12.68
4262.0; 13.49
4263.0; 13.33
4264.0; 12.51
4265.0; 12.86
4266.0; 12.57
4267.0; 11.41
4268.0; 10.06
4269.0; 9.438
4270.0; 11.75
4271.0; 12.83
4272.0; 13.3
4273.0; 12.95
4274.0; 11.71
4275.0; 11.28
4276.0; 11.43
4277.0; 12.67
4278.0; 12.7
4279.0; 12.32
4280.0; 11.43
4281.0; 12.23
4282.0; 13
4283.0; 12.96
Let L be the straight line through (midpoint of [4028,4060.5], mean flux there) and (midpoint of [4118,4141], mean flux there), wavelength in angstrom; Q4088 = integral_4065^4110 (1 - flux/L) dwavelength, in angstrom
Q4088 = -2.92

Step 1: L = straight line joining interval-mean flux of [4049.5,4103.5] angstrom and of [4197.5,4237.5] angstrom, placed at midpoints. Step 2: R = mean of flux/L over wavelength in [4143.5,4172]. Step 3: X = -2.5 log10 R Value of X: 0.08 mag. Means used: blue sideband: 11.2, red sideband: 12.3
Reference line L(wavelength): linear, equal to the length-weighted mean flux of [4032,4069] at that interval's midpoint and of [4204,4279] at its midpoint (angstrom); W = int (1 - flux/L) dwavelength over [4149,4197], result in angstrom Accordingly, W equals 2.9 angstrom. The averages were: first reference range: 11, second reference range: 12.2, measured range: 11.1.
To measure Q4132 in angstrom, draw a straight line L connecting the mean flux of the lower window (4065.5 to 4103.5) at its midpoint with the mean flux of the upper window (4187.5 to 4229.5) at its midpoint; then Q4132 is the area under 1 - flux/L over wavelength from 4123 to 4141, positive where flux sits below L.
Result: 2.5 angstrom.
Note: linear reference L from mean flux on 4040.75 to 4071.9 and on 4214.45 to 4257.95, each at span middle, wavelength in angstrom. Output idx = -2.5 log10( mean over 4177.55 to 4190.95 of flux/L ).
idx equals 0.08 mag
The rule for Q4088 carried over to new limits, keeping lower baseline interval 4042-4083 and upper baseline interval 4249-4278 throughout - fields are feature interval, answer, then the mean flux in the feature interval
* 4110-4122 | 0.2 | 11.1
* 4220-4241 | -0.7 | 12.2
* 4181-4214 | -0.4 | 11.8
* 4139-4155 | 1.5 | 10.3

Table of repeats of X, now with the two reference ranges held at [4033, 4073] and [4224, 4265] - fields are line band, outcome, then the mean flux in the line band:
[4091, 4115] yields 0.017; 11.2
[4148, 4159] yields 0.083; 10.8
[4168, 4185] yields 0.125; 10.6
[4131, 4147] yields 0.173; 9.91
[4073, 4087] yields 0.028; 11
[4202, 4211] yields -0.007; 12.1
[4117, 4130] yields 0.072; 10.8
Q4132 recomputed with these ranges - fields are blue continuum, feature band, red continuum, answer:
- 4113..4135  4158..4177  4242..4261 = -0.4 angstrom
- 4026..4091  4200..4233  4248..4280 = -1.2 angstrom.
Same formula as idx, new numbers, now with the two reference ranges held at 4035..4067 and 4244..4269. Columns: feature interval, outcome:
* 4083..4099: -0.019 mag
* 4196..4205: -0.116 mag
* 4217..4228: -0.081 mag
